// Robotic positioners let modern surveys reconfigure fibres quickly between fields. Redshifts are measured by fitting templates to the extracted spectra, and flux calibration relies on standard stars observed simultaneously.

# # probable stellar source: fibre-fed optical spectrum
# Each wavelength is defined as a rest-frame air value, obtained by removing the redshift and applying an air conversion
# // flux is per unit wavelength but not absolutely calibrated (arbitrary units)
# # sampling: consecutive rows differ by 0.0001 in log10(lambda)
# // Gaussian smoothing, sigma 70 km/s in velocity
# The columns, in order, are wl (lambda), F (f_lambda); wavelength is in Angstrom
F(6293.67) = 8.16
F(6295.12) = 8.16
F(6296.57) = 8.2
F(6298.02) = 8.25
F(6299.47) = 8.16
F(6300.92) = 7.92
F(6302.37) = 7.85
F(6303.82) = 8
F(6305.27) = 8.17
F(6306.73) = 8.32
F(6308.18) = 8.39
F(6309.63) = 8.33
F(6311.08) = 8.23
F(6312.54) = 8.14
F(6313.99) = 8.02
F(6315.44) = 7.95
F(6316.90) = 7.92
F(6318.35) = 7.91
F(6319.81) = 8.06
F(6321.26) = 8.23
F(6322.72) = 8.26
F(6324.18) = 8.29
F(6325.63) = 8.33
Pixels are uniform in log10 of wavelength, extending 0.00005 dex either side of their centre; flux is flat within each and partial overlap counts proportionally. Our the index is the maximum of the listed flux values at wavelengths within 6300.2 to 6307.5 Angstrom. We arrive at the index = 8.32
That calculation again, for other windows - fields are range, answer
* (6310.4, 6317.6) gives 8.23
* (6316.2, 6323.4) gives 8.26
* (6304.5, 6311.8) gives 8.39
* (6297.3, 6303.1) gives 8.25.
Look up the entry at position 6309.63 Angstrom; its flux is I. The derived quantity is 8.33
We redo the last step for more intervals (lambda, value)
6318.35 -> 7.91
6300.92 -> 7.92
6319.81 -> 8.06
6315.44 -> 7.95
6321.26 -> 8.23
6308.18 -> 8.39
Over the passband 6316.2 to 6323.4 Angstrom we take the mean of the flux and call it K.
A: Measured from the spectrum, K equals 8.08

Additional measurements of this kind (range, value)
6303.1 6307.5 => 8.16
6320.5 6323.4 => 8.25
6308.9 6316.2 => 8.13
